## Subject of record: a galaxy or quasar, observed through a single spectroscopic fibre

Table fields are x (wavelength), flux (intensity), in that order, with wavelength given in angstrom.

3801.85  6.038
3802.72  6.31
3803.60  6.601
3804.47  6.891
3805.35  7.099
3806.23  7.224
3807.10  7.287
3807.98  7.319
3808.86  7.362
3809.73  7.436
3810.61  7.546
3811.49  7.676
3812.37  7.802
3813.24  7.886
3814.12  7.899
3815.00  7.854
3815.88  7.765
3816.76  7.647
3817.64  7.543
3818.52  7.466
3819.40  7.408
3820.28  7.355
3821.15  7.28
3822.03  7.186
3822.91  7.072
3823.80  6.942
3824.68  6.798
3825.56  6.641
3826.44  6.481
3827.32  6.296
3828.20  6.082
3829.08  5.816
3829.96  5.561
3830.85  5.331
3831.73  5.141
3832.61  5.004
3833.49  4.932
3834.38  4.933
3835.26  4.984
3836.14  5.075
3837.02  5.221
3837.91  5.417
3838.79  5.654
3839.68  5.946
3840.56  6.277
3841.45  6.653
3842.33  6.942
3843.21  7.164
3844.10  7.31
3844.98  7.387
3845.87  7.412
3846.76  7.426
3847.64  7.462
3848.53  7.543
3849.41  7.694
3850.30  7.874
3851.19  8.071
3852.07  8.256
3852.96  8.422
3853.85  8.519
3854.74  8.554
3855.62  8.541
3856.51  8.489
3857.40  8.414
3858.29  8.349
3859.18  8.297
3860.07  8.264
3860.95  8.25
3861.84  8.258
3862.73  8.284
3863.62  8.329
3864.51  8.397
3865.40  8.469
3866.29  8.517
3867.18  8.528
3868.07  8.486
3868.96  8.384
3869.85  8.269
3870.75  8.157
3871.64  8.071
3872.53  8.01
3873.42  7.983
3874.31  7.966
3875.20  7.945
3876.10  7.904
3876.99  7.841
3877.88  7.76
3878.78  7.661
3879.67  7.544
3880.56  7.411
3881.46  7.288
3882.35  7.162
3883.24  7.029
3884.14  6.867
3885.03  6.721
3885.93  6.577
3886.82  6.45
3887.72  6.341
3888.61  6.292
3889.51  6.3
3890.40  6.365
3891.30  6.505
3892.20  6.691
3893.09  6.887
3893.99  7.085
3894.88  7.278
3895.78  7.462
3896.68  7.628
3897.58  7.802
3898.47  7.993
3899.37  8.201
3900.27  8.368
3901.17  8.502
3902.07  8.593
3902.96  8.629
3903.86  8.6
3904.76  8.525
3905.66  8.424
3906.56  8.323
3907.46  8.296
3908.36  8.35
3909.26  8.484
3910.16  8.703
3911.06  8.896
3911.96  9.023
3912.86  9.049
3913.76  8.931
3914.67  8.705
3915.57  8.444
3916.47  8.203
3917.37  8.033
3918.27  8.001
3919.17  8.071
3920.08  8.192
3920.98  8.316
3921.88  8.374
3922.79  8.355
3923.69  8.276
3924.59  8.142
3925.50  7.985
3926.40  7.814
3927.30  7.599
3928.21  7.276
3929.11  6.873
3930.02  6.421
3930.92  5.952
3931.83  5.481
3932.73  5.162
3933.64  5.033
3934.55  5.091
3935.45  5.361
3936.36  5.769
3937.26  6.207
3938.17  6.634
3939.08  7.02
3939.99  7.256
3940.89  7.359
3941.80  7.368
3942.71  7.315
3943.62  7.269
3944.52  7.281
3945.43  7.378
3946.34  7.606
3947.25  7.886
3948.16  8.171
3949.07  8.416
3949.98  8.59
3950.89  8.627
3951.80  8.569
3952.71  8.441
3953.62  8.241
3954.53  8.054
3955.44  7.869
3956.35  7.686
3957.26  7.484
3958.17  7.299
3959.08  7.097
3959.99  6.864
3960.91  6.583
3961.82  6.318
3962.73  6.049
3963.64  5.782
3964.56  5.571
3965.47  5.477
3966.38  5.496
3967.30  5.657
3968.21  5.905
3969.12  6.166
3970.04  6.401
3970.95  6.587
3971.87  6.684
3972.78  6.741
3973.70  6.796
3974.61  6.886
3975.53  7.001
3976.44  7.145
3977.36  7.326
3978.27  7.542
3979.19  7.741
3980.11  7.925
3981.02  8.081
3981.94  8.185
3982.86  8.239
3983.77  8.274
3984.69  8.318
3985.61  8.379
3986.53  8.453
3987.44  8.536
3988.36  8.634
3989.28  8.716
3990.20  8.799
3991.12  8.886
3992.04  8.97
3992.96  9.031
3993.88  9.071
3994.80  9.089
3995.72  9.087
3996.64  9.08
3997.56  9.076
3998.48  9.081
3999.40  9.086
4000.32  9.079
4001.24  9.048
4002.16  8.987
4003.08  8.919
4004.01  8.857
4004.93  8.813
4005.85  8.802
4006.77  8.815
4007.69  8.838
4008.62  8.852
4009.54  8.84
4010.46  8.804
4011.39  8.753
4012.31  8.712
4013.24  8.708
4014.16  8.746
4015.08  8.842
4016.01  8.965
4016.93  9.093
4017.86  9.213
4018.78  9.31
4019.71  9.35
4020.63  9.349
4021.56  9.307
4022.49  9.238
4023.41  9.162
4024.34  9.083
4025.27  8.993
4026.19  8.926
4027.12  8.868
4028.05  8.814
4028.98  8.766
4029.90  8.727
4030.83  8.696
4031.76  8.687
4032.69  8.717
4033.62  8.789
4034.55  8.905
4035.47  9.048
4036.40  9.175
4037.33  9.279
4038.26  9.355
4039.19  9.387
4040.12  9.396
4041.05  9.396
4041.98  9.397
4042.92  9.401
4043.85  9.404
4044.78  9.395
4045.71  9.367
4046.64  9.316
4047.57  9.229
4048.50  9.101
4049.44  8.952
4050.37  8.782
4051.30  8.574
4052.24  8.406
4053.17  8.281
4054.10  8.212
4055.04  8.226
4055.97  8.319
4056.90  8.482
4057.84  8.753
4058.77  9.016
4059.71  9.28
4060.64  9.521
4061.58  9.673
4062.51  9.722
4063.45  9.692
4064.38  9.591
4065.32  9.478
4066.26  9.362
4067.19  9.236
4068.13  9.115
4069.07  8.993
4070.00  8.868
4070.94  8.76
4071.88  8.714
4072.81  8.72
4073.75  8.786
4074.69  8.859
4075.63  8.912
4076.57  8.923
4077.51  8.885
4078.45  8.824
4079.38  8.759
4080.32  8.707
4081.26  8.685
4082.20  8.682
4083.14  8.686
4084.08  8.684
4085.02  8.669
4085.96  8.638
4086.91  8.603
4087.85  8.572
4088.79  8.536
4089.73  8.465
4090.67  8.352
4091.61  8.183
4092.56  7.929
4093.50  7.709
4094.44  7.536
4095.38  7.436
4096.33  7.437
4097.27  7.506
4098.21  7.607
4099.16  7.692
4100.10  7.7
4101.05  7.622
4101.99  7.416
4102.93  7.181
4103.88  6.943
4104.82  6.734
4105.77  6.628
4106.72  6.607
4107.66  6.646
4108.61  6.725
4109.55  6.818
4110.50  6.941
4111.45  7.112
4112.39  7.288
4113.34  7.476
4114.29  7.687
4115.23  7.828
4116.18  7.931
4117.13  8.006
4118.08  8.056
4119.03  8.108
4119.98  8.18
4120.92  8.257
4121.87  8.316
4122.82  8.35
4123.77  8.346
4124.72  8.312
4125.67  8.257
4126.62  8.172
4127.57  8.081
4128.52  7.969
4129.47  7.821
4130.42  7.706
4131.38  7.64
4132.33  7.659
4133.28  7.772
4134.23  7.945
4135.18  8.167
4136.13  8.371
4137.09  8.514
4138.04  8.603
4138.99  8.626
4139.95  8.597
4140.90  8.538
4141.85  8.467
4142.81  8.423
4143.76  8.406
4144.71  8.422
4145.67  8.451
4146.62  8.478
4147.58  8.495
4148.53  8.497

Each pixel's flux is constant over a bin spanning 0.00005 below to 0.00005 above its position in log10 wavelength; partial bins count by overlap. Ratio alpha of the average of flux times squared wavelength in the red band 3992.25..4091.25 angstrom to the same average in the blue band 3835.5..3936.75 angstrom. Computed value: 1.28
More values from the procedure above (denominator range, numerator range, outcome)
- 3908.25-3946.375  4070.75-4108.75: 1.17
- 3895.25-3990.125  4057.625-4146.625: 1.18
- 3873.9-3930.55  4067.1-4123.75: 1.14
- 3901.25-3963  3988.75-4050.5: 1.24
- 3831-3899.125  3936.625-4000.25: 1.10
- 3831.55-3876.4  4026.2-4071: 1.34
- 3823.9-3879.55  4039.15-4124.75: 1.29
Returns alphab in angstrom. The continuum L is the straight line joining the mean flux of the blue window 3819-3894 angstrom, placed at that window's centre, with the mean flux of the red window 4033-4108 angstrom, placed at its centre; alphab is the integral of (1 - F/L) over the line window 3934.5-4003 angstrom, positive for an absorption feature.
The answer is 2.9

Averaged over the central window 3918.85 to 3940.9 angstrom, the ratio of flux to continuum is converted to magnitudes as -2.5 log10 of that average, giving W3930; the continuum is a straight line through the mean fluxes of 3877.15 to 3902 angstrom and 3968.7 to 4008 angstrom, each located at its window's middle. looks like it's 0.10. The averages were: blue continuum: 7.22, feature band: 6.94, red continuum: 8.24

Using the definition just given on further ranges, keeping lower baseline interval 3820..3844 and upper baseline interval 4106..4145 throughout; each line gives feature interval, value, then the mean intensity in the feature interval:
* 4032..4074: -0.21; 9.06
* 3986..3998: -0.24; 8.87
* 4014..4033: -0.23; 9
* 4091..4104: 0.02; 7.59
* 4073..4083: -0.15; 8.8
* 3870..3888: -0.17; 7.45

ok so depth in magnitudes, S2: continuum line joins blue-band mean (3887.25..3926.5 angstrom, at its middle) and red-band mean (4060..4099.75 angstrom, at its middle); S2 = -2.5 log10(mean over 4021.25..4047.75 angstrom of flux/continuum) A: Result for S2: -0.08 mag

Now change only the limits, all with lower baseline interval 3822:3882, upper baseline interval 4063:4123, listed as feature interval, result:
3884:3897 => 0.103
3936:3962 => 0.021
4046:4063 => -0.113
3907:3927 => -0.119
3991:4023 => -0.149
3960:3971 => 0.268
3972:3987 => 0.010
